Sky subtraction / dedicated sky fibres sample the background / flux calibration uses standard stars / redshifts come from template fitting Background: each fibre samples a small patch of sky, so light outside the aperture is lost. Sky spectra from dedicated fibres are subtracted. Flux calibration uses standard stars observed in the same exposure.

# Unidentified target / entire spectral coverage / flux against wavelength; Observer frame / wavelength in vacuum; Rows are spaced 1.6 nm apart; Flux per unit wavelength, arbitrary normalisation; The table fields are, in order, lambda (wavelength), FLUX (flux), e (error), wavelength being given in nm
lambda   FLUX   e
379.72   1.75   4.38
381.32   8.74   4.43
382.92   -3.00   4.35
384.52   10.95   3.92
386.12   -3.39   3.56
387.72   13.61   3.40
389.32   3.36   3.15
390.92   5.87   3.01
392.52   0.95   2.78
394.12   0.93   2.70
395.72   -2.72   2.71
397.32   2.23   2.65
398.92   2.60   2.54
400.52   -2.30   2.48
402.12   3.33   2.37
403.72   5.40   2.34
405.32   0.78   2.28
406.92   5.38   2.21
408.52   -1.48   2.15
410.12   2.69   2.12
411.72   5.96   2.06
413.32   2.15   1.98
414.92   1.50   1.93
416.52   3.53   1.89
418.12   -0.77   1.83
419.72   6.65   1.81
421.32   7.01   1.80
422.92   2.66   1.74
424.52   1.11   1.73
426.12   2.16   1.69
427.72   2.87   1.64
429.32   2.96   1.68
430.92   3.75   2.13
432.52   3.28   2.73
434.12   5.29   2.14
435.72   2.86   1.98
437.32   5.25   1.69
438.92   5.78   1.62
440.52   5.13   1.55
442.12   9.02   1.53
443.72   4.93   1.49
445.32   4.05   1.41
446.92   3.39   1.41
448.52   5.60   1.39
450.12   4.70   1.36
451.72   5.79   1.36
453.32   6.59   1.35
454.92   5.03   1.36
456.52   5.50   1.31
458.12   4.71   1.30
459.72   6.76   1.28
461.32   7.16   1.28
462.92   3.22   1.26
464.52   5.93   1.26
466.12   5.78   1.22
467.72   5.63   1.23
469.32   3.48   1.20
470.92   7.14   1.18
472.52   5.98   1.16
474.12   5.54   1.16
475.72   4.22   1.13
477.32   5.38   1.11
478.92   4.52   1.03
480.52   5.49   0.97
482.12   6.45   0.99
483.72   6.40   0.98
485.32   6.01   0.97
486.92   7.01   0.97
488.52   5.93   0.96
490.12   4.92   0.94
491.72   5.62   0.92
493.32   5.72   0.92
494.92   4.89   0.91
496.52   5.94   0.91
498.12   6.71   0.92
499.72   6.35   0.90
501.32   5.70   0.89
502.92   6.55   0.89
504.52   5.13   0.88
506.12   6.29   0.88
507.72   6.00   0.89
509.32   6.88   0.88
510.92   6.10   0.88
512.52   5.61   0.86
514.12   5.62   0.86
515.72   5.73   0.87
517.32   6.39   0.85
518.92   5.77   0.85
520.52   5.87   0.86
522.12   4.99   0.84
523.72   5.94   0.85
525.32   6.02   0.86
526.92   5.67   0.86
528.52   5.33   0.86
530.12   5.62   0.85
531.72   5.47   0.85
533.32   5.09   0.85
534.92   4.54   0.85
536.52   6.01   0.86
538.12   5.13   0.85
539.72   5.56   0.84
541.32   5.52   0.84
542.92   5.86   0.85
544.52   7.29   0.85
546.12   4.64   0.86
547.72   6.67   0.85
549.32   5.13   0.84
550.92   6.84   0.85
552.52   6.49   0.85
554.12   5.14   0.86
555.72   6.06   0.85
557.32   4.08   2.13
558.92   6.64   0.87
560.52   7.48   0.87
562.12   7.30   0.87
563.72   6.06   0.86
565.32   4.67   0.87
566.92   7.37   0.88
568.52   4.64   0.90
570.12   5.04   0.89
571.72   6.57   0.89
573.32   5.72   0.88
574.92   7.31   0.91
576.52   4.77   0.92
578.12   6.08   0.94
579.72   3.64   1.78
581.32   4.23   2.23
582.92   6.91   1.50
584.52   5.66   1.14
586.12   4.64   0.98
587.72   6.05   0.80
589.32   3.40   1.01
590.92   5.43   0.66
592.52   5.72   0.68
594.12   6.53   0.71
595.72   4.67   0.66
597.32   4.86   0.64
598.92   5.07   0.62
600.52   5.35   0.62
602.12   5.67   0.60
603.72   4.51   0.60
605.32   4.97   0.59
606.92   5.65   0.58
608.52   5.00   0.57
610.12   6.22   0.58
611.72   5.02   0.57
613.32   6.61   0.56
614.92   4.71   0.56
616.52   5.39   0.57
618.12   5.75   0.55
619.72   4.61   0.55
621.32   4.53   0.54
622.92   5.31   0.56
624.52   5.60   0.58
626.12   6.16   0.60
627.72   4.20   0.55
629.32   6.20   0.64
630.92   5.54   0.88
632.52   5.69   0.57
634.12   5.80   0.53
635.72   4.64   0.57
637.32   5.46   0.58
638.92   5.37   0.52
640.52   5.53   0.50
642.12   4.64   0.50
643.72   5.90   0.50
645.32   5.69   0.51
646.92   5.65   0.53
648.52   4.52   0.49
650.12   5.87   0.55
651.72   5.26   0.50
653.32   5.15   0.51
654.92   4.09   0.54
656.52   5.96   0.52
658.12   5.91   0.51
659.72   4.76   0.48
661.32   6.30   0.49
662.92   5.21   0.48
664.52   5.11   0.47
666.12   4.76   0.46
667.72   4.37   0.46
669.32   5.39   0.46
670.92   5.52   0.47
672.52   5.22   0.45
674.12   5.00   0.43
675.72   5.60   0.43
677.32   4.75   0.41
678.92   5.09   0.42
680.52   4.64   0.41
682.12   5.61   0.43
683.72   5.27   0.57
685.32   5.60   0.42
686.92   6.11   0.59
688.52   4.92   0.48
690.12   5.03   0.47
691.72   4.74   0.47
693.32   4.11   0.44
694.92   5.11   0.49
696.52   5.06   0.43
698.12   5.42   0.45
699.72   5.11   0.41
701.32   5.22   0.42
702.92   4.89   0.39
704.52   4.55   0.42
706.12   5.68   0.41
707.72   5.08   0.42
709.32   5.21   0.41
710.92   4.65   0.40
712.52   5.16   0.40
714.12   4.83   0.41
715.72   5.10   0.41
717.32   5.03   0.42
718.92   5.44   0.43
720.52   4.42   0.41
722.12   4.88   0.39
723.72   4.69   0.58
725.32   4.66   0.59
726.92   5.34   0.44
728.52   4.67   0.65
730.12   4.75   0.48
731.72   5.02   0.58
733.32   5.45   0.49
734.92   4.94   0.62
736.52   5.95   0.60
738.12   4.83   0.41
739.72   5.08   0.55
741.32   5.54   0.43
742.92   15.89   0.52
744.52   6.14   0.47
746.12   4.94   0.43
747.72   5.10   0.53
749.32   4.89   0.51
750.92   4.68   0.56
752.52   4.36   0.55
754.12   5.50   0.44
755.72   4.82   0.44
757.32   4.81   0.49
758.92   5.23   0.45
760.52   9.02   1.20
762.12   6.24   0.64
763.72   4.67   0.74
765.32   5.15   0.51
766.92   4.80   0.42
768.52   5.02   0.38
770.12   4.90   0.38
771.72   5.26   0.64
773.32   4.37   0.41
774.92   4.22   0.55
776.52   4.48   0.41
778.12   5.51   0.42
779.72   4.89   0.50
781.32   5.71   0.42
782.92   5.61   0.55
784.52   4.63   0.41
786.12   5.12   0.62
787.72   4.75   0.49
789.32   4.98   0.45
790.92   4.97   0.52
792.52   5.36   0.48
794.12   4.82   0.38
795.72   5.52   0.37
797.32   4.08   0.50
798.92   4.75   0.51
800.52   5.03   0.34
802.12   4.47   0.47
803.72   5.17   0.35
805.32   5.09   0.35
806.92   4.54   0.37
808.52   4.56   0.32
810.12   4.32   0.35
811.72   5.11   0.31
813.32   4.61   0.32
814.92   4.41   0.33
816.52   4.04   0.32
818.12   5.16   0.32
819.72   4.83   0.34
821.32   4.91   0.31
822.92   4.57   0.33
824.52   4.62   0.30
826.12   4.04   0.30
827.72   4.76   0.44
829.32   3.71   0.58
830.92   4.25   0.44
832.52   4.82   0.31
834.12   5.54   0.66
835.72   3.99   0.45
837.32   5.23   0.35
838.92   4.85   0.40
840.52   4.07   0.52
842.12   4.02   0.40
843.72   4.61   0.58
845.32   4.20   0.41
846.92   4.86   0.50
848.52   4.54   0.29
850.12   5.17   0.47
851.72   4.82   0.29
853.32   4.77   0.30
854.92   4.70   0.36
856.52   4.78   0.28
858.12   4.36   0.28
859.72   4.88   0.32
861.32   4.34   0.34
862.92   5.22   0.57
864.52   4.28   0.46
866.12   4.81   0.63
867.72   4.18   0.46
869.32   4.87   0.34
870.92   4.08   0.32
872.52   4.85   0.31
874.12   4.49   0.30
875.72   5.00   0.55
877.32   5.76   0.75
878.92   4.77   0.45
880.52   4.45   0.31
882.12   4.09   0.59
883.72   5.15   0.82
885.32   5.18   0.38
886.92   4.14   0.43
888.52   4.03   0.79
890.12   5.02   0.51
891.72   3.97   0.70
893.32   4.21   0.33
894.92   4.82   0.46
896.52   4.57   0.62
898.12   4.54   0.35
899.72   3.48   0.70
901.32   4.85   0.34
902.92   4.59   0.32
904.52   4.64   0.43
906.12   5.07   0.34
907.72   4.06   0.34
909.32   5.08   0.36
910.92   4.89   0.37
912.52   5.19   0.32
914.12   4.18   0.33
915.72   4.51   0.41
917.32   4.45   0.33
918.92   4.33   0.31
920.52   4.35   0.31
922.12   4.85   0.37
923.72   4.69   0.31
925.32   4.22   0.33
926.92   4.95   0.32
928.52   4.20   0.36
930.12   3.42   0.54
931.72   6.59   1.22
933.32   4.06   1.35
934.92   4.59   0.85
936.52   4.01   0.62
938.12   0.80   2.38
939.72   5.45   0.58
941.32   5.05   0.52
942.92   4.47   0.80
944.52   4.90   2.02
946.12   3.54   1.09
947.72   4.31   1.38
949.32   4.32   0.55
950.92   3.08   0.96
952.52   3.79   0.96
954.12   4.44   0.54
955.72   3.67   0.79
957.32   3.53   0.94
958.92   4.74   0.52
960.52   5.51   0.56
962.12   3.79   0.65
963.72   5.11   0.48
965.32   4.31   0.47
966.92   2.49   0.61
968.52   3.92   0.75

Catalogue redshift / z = 0.132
